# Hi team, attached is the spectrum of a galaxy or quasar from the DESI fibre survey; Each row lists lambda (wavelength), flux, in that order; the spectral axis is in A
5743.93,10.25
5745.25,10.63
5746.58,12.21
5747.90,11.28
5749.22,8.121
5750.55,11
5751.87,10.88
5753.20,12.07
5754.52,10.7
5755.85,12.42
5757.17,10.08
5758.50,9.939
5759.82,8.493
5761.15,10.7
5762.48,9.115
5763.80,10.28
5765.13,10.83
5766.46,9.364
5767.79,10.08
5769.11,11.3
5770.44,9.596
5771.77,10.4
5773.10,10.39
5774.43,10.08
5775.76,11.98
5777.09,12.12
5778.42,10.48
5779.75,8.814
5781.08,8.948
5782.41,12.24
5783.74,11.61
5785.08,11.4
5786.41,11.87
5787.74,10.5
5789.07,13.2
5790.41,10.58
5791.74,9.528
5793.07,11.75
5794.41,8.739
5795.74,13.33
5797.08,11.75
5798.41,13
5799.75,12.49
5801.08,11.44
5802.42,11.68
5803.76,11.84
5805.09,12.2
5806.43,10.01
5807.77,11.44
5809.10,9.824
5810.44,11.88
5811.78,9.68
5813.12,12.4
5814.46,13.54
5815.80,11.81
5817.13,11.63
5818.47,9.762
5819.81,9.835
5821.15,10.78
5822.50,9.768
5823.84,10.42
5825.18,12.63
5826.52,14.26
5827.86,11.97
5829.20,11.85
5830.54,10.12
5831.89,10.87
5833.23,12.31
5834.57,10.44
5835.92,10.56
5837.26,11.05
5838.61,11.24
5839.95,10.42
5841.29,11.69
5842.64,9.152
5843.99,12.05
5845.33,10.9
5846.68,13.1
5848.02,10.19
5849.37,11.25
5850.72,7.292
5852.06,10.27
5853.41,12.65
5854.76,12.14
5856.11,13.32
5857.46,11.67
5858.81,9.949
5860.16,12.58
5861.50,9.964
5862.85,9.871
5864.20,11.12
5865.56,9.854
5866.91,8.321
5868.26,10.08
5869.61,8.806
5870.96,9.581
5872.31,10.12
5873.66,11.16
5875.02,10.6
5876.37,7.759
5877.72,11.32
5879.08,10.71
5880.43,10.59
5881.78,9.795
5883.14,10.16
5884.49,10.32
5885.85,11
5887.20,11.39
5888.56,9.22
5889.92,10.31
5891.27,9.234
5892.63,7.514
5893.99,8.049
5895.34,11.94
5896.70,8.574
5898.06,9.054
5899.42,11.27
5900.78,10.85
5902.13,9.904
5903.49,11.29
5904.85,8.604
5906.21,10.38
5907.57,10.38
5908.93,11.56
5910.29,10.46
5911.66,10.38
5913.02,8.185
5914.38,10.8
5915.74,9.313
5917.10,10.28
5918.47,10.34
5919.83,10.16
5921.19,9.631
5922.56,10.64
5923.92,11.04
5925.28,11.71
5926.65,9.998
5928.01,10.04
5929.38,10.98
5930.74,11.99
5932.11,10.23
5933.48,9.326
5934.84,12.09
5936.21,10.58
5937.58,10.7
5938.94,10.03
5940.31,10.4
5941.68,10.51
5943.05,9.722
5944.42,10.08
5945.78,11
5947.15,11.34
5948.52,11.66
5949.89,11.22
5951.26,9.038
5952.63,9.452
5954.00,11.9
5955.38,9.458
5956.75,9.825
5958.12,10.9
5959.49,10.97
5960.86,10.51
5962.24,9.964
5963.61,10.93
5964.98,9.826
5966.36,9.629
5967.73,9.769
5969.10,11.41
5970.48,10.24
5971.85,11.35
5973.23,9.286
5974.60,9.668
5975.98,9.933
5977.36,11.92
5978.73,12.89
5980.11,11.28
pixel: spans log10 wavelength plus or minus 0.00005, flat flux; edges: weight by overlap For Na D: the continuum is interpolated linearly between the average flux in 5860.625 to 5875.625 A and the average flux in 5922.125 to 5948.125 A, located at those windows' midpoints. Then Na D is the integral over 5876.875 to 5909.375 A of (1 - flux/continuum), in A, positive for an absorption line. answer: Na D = 0.4 A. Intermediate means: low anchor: 9.99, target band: 10.1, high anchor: 10.7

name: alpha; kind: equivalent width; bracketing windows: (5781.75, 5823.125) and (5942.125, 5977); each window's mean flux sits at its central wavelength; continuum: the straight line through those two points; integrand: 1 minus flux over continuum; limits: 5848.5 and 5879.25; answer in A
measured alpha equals 1.5 A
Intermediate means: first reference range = 11.3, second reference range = 10.4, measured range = 10.4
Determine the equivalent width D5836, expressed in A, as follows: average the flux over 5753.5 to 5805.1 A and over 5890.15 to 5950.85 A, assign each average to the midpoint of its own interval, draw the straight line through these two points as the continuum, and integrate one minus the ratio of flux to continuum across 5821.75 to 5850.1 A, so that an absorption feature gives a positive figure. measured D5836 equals -1.5 A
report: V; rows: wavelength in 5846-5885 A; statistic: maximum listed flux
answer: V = 13.32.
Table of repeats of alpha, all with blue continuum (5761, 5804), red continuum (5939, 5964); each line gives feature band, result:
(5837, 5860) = -0.7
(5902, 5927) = 0.7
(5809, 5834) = -1.2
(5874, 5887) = 0.4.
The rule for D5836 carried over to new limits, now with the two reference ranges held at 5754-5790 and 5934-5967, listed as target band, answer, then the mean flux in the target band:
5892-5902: 0.85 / 9.64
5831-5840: -0.36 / 11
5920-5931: -0.18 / 10.7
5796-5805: -1.27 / 12.1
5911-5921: 0.58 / 9.91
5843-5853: -0.15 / 10.7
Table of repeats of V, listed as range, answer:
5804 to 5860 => 14.26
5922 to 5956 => 12.09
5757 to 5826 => 13.54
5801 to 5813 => 12.2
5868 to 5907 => 11.94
